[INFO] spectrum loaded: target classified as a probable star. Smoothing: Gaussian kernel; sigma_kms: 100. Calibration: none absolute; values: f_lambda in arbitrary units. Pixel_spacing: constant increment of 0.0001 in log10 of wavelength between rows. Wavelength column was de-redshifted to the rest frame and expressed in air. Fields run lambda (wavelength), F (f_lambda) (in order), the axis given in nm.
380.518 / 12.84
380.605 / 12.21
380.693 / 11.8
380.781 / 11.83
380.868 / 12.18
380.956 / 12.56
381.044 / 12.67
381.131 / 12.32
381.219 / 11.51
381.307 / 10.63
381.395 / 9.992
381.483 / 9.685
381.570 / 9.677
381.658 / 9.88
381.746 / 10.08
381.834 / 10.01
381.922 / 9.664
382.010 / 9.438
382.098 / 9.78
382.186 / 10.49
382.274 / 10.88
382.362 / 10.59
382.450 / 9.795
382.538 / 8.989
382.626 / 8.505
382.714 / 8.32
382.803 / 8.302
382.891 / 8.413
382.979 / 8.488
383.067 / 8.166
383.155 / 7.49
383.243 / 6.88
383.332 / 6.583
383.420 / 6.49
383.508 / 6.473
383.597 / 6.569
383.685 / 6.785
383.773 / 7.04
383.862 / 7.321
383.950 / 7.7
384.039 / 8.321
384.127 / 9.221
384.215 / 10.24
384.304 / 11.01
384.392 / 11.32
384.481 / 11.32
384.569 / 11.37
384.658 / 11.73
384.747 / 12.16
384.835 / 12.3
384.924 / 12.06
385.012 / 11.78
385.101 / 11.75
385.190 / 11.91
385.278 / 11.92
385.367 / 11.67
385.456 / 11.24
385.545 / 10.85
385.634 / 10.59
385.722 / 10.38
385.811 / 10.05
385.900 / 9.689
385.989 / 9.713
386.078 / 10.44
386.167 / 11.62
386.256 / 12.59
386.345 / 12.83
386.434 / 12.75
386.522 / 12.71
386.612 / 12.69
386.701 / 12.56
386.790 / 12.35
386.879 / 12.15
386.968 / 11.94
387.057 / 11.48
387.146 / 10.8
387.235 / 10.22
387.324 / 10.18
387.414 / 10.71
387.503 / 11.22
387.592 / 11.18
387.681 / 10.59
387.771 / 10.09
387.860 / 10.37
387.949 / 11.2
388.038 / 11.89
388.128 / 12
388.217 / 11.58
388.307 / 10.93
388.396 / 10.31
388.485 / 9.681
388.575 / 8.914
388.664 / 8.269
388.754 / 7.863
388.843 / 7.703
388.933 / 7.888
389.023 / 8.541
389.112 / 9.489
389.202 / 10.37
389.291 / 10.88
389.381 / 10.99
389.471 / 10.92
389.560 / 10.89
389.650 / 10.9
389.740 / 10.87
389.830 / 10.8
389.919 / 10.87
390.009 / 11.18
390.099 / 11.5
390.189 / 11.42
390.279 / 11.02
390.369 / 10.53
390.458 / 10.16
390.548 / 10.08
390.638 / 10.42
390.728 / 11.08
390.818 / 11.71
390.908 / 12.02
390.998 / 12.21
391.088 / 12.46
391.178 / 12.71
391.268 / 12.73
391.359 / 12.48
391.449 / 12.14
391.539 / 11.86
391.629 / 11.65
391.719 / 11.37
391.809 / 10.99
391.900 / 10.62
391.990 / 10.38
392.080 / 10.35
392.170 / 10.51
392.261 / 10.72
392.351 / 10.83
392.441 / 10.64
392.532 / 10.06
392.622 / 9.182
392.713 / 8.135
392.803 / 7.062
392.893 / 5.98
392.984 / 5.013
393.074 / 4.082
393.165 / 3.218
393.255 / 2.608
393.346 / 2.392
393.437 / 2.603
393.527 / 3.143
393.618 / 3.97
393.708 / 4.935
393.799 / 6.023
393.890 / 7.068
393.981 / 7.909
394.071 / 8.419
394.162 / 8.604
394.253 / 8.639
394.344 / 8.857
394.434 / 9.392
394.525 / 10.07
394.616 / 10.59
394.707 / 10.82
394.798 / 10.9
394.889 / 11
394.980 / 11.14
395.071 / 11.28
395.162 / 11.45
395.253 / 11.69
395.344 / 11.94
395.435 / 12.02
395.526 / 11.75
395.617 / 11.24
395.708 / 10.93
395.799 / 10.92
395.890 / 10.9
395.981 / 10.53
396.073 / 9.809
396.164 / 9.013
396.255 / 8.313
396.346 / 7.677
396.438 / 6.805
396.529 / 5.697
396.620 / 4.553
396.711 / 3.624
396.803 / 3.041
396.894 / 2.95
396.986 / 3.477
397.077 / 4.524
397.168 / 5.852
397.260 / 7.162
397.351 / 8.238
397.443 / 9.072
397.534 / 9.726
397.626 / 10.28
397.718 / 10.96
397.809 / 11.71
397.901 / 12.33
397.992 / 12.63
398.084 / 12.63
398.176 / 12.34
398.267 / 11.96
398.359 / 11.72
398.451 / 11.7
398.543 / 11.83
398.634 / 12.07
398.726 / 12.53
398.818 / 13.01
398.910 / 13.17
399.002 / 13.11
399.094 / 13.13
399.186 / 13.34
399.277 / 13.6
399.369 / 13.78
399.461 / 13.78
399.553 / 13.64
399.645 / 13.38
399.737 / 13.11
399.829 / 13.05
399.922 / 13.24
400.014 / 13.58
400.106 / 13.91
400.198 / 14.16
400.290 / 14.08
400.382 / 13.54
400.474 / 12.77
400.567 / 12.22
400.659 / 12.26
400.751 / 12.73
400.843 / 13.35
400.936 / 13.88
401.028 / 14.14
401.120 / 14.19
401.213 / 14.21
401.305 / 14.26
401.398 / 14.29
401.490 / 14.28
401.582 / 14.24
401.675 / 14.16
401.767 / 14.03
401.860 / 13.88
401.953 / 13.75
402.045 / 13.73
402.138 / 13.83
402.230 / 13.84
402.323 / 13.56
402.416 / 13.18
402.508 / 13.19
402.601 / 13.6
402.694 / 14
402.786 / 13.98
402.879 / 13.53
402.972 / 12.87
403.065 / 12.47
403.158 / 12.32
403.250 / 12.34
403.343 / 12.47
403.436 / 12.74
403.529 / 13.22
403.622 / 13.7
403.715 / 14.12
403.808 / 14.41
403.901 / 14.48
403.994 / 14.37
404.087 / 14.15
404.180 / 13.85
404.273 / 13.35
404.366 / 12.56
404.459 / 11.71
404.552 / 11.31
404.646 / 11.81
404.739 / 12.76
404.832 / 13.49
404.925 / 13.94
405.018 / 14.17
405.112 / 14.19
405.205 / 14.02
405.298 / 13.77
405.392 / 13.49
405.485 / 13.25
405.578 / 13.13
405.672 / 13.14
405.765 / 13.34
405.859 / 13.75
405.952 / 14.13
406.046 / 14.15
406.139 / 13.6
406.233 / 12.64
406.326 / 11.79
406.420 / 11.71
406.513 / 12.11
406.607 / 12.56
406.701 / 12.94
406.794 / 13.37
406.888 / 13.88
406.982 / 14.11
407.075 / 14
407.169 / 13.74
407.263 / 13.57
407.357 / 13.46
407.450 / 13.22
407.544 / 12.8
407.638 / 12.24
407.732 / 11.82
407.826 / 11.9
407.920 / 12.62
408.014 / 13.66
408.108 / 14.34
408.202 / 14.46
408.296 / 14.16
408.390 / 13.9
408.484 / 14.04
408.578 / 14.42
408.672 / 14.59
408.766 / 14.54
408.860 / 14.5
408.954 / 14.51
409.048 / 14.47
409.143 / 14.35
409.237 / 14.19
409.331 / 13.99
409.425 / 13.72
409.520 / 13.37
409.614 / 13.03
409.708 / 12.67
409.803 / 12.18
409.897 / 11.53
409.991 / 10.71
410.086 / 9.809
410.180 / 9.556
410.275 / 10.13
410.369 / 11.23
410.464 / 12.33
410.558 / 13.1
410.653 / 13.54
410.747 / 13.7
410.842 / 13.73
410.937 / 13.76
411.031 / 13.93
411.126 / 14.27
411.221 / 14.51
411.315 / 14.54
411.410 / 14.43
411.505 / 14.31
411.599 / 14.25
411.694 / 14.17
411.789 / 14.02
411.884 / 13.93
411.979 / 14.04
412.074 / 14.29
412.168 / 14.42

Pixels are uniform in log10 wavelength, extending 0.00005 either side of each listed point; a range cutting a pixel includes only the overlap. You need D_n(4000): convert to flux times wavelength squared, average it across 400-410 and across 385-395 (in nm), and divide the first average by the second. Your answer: 1.45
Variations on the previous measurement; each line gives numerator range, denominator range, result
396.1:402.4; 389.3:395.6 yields 1.24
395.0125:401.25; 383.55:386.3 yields 1.14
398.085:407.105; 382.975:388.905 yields 1.40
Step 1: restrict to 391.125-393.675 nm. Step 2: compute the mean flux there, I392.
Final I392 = 8.47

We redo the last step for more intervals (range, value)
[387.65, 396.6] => 9.62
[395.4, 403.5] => 11.7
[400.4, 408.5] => 13.4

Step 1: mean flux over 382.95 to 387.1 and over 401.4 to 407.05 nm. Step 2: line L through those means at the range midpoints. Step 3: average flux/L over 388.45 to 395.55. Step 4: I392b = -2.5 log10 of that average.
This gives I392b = 0.196 mag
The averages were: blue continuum 10.3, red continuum 13.4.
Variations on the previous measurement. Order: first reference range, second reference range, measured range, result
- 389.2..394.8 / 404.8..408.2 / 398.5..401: -0.153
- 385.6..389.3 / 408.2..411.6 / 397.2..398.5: 0.105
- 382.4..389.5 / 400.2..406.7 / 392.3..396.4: 0.350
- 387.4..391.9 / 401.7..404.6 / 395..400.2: 0.169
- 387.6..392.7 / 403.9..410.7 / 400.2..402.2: -0.120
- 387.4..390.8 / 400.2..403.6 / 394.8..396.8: 0.251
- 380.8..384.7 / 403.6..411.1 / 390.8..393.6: 0.202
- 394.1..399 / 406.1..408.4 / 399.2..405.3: -0.172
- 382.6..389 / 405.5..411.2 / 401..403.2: -0.116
